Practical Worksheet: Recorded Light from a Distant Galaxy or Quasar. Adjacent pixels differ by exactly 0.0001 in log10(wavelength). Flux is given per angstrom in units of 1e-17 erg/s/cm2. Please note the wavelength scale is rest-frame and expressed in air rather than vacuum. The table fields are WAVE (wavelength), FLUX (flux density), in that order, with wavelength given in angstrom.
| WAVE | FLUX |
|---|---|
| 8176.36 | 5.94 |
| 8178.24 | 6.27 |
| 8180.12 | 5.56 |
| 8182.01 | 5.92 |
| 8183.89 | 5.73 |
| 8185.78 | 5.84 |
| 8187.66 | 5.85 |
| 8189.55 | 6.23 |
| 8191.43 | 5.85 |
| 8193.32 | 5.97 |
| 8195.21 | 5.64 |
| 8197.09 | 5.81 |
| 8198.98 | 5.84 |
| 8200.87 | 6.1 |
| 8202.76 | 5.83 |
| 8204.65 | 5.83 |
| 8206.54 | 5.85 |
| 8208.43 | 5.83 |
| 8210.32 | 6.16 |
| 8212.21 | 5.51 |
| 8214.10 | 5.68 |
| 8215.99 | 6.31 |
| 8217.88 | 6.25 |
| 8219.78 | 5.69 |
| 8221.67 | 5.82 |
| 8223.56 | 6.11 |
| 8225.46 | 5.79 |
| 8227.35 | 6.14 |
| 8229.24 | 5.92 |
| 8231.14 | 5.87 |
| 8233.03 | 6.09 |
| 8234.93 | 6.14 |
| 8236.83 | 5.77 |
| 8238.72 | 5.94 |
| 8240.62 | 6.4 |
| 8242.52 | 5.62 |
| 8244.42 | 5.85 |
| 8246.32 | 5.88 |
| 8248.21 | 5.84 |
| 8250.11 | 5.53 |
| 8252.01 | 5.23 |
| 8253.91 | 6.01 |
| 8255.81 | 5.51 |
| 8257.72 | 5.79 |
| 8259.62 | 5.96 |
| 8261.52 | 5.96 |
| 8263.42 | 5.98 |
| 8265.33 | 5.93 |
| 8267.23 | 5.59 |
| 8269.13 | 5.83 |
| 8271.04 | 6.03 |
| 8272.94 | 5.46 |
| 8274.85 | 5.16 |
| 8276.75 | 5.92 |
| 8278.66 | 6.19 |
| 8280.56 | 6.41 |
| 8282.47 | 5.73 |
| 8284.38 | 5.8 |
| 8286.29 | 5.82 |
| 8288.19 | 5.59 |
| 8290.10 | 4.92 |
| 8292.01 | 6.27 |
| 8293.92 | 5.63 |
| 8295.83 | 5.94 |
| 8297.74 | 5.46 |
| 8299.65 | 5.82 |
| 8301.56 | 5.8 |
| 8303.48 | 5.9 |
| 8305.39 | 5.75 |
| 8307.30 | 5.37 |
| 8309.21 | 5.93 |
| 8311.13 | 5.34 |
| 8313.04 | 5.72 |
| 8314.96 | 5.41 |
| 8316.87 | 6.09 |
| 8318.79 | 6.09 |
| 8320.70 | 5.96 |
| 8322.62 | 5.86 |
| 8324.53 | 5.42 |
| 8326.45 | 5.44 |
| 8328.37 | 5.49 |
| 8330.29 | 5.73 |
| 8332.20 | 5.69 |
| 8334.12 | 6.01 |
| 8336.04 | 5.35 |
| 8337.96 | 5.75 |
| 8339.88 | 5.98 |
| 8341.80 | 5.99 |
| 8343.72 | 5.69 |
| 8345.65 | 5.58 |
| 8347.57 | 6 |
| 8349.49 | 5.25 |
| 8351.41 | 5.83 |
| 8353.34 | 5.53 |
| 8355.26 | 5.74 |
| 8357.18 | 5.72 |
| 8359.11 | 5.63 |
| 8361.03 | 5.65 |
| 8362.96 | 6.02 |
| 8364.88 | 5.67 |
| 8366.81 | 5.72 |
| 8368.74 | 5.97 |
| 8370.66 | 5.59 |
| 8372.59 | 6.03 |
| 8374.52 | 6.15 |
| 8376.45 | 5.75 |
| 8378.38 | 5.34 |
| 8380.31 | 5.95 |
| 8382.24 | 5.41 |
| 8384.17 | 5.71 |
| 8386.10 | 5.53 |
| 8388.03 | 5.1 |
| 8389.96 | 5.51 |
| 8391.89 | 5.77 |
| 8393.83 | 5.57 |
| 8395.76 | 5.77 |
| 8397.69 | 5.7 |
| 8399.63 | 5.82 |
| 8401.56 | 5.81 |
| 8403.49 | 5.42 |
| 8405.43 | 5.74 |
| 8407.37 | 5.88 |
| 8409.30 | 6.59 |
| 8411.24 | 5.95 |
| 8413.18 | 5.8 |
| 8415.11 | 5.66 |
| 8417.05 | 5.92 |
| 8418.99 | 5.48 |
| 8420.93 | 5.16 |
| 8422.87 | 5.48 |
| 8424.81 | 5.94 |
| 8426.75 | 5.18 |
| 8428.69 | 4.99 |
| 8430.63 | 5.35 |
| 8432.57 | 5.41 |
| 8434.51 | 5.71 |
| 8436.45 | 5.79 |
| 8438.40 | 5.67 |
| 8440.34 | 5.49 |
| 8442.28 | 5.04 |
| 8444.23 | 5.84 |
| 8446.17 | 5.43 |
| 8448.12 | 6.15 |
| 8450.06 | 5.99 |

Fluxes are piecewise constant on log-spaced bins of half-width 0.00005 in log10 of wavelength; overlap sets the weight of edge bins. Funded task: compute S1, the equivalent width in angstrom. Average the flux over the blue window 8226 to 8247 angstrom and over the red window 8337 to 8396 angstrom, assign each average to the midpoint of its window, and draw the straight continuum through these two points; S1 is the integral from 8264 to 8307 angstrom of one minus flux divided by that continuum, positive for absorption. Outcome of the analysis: 0.73 angstrom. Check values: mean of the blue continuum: 5.96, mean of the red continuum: 5.71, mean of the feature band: 5.77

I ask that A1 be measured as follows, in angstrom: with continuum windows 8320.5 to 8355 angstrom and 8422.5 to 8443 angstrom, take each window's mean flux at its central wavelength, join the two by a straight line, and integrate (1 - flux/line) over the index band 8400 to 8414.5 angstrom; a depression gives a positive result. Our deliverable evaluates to -0.9 angstrom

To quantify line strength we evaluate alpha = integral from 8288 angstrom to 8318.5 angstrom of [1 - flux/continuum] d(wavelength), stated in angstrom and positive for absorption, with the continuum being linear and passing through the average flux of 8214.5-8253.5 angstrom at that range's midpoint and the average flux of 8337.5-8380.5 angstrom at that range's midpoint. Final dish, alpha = 0.68 angstrom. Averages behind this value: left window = 5.91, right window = 5.76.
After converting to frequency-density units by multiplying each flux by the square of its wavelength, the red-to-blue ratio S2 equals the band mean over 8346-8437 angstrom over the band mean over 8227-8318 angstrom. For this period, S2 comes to 1.0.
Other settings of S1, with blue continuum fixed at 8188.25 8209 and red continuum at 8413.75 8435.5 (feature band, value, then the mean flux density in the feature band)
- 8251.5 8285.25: -0.3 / 5.81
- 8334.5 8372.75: -0.8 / 5.73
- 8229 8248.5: -0.4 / 5.94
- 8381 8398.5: -0.1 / 5.57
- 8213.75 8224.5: -0.3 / 5.99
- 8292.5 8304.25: -0.1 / 5.77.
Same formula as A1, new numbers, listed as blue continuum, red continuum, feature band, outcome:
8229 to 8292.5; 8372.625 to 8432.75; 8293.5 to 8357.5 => 0.29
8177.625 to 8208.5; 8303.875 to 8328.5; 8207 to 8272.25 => -0.81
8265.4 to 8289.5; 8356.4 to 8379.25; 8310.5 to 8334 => 0.31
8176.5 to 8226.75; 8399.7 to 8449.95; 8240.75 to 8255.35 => 0.26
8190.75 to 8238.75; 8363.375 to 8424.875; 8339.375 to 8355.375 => 0.12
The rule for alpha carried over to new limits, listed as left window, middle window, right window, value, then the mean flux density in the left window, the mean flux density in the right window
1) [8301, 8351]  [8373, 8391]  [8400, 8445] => 0.1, 5.72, 5.62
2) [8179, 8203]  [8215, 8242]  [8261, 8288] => -0.7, 5.86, 5.84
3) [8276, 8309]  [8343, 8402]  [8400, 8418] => 1.5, 5.79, 5.86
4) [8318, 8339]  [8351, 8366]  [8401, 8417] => 0.1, 5.71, 5.86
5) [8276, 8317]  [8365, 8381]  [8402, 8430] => -0.3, 5.76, 5.66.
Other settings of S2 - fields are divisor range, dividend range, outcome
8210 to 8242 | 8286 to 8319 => 0.97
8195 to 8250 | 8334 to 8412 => 1.01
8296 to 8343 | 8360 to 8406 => 1.01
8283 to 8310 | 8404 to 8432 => 1.02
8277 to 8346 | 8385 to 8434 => 1.00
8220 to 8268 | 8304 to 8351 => 0.99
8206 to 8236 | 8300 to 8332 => 0.98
